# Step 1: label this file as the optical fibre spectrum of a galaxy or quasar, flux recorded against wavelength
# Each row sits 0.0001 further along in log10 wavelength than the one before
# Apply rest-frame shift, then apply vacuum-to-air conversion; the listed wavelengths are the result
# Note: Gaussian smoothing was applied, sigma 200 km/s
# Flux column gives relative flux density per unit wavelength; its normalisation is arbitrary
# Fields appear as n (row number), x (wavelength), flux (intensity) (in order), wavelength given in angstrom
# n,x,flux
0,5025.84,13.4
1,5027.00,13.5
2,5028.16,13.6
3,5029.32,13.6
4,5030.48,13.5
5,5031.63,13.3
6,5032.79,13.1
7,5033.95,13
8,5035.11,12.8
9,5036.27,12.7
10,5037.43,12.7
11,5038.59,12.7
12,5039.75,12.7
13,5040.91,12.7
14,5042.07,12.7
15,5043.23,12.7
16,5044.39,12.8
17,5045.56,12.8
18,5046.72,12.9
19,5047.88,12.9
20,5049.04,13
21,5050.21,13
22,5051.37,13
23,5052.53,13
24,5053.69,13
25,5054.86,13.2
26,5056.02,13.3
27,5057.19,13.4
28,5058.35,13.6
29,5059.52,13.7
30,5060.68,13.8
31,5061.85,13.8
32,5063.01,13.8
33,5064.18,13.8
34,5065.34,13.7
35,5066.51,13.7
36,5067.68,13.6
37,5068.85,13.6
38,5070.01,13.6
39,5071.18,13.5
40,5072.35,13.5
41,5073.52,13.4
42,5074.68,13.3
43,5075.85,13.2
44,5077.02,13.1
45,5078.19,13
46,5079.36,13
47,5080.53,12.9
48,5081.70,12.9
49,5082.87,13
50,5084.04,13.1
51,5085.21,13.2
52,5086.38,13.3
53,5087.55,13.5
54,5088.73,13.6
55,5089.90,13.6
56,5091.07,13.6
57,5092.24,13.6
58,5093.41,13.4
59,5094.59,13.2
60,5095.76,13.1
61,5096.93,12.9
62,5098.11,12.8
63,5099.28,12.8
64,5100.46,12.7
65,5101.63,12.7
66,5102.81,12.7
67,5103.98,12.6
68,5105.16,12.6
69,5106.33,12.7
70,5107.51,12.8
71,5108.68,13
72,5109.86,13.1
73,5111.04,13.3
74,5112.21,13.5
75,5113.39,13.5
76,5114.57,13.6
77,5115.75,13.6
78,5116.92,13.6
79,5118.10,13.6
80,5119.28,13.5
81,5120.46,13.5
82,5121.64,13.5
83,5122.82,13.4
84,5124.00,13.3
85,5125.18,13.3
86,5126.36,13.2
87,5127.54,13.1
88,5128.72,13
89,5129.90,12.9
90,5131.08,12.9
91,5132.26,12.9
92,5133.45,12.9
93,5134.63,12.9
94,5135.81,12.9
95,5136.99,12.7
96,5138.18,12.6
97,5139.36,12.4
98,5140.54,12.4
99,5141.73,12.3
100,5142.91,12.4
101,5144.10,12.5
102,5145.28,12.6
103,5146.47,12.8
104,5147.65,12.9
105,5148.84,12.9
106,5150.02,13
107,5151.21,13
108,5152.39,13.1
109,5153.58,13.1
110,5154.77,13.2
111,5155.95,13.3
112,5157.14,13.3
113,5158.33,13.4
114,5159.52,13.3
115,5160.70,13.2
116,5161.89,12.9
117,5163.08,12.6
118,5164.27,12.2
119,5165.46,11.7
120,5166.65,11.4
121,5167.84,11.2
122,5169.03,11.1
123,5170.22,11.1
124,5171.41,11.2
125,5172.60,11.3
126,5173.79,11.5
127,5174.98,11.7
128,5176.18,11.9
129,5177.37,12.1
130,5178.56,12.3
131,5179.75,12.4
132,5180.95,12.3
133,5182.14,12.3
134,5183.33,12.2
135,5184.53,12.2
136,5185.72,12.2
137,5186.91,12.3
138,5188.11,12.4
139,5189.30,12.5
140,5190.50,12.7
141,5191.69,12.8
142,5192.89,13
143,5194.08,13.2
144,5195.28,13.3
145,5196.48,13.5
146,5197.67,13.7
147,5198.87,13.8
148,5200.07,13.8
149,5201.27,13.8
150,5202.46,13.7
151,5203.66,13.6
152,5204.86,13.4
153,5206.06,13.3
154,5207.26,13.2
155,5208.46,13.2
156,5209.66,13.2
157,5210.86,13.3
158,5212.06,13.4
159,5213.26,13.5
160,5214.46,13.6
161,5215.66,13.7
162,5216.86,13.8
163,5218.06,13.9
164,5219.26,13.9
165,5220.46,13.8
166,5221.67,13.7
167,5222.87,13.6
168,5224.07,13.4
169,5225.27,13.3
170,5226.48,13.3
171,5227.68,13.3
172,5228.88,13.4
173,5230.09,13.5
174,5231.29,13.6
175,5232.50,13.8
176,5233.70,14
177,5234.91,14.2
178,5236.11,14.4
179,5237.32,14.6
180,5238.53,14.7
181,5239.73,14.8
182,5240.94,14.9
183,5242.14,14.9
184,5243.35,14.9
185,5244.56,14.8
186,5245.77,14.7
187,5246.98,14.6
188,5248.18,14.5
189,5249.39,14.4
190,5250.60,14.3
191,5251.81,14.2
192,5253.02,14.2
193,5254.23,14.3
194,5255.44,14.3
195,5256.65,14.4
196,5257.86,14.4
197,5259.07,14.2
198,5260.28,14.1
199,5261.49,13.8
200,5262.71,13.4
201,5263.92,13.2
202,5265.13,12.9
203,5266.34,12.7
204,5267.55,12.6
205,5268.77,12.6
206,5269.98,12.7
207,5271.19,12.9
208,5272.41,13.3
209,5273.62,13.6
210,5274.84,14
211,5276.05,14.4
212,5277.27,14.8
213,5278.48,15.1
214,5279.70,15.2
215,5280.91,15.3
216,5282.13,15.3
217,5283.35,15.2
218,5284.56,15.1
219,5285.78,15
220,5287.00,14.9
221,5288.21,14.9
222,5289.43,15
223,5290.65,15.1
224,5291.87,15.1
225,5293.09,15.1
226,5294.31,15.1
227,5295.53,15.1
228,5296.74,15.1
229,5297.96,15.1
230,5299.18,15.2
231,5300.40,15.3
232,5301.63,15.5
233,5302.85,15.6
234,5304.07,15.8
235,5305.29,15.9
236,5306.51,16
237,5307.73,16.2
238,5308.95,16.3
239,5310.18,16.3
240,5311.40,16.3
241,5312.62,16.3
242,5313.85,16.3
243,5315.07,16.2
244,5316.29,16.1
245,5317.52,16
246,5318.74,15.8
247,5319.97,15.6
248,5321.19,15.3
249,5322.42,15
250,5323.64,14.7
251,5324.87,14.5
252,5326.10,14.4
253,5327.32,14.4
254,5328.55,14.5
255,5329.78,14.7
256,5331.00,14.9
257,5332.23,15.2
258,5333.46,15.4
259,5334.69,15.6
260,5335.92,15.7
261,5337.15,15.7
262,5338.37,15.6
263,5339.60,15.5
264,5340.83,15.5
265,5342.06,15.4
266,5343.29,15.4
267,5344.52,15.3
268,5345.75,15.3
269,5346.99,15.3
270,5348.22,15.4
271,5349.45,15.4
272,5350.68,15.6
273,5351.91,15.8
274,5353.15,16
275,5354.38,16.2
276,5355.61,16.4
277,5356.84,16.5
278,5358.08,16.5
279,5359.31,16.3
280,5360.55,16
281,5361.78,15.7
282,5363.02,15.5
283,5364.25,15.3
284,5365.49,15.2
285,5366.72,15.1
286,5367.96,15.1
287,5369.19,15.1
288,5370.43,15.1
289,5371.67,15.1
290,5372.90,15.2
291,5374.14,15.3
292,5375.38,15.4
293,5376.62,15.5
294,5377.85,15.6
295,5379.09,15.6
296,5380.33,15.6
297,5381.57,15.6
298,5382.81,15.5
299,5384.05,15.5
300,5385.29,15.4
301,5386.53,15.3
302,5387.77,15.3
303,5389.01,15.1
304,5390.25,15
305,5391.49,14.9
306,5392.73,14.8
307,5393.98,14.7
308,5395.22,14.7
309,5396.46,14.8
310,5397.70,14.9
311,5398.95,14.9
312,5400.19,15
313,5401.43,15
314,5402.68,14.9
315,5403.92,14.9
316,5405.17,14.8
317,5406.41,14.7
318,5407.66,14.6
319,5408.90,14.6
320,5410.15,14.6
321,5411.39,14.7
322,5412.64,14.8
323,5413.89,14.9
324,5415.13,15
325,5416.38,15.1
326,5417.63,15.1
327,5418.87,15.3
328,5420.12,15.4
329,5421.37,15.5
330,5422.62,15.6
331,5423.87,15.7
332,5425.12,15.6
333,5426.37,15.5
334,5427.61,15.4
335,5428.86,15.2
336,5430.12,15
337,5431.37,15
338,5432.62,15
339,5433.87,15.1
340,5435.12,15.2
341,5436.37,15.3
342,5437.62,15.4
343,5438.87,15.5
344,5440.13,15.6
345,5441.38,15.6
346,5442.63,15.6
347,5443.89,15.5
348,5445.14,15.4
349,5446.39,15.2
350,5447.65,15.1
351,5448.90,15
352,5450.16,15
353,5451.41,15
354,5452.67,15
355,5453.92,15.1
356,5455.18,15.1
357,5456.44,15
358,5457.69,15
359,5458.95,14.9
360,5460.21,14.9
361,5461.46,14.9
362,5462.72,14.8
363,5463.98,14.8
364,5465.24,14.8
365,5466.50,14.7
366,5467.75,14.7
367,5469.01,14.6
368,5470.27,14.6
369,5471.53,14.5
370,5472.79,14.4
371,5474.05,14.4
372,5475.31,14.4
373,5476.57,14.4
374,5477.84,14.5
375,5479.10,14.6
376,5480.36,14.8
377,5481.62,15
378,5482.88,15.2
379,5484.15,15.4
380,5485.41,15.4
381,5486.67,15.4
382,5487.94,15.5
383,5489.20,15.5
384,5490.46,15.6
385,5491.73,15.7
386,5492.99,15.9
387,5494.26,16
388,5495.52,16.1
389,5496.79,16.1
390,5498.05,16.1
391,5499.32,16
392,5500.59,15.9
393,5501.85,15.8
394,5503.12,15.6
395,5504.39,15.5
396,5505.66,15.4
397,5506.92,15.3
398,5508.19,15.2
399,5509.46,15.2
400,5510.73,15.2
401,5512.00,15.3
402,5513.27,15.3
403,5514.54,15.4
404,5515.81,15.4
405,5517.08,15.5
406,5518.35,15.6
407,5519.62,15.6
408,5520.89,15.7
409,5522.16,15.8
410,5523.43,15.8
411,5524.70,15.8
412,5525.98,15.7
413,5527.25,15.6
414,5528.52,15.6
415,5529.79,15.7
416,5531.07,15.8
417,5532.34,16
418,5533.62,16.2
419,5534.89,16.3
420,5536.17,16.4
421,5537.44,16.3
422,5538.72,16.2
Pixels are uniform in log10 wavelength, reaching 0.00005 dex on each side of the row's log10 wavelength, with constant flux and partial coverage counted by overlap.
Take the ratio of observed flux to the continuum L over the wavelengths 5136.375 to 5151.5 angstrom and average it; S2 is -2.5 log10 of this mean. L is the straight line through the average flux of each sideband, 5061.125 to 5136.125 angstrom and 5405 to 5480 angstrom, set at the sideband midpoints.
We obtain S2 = 0.07 mag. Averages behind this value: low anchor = 13.2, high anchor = 15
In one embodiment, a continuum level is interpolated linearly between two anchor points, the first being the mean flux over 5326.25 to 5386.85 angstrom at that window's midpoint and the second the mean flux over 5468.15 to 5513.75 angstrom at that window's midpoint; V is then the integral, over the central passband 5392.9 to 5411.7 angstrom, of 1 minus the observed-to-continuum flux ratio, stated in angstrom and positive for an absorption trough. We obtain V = 0.7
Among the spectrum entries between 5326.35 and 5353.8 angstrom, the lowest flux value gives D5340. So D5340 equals 14.4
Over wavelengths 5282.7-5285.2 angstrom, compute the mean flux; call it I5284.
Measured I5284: 15.2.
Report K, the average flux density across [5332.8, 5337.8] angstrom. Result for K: 15.6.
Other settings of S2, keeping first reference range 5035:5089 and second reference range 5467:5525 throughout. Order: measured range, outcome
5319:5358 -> -0.060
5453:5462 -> 0.010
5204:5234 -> 0.035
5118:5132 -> 0.021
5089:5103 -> 0.020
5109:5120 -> -0.001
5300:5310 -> -0.105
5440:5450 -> -0.019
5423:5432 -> -0.025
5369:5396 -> -0.034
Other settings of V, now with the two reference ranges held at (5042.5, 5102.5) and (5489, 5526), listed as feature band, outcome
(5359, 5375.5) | -0.6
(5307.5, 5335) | -1.6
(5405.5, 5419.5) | 0.2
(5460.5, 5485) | 1.1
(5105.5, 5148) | 1.6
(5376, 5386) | -0.4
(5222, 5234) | 0.5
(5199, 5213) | 0.5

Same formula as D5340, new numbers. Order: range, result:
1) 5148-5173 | 11.1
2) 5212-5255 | 13.3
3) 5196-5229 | 13.2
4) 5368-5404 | 14.7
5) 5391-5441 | 14.6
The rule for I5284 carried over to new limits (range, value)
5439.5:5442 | 15.6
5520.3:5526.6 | 15.8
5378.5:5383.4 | 15.6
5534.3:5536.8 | 16.3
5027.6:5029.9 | 13.6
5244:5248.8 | 14.7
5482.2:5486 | 15.3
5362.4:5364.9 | 15.4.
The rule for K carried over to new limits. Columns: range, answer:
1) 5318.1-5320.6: 15.7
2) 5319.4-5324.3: 15.1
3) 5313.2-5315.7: 16.3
